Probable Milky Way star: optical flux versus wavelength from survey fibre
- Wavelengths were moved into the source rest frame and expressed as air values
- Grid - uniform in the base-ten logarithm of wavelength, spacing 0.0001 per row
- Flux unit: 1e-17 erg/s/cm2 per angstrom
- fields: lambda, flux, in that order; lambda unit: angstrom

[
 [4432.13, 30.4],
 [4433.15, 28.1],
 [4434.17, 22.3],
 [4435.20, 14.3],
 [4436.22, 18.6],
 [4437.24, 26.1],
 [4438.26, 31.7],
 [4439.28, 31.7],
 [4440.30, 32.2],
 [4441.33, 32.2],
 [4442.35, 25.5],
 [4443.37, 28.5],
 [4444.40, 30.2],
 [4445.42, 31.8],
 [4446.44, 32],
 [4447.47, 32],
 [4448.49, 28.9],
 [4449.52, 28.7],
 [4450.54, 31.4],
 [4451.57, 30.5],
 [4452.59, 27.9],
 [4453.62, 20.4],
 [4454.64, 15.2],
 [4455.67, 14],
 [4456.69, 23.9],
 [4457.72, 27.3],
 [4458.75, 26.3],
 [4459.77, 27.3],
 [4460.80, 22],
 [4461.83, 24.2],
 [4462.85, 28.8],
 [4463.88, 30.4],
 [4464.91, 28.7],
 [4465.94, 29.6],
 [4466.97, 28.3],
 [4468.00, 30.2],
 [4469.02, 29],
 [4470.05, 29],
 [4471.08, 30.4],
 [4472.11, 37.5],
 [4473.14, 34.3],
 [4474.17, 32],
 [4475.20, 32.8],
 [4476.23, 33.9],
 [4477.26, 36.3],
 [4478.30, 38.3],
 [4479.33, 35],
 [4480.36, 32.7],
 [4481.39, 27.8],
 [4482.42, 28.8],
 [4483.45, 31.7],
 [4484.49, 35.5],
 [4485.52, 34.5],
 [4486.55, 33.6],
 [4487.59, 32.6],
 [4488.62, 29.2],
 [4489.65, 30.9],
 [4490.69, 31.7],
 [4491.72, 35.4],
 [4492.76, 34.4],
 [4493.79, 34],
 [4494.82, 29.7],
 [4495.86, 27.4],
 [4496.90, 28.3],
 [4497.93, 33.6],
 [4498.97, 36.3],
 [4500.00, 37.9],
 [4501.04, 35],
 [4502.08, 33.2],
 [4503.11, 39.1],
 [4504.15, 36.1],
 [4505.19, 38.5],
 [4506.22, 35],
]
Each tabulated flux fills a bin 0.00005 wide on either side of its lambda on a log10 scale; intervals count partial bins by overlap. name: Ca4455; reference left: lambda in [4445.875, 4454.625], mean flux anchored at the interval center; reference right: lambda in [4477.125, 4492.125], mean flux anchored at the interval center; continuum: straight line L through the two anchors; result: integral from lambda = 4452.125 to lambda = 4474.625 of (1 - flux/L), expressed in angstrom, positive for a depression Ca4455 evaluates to 2.2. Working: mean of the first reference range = 28.2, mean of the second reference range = 32.8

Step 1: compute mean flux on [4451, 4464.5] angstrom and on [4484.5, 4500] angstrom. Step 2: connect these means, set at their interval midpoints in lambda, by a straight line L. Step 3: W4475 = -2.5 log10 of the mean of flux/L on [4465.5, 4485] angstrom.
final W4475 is -0.132 mag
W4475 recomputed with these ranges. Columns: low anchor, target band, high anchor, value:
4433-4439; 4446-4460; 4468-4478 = 0.064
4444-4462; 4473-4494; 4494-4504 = -0.068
